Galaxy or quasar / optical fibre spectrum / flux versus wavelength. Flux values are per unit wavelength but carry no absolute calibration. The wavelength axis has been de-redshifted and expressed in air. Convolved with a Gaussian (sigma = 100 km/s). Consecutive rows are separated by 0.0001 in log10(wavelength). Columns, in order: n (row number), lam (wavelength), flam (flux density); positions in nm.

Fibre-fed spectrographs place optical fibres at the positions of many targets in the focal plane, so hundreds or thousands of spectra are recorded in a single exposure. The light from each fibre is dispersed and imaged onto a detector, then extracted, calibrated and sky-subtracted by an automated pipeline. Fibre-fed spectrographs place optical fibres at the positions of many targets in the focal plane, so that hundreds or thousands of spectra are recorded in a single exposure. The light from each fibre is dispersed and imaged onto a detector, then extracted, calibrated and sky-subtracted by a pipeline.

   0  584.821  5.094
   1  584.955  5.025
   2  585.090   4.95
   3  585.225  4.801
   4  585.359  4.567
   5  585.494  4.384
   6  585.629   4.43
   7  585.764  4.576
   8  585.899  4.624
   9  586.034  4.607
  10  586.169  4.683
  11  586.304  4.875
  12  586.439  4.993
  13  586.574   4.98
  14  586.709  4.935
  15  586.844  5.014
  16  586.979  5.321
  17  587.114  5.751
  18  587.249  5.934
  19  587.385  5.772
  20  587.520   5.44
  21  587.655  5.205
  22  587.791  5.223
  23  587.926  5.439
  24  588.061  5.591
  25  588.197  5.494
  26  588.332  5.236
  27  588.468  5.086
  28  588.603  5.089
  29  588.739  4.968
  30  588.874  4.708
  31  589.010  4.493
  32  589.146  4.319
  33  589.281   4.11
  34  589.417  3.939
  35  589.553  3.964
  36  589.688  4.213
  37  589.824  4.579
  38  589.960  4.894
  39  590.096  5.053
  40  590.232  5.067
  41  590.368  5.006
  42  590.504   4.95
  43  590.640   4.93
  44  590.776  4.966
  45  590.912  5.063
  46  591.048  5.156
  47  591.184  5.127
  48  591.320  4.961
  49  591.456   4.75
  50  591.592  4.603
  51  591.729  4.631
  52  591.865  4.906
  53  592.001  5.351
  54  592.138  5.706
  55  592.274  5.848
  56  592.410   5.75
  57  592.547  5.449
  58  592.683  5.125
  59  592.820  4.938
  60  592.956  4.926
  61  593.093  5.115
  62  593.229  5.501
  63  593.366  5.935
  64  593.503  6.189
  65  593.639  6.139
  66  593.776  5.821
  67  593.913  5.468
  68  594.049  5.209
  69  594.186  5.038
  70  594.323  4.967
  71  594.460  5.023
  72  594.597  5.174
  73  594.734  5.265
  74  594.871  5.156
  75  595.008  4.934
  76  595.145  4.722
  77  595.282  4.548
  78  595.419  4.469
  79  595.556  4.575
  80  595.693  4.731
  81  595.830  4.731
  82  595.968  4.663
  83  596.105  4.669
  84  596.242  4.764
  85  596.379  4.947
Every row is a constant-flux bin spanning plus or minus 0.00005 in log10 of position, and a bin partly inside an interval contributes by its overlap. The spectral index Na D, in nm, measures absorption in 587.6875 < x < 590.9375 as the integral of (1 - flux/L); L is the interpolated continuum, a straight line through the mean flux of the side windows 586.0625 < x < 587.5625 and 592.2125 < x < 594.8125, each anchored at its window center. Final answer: 0.27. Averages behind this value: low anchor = 5.23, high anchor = 5.41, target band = 4.85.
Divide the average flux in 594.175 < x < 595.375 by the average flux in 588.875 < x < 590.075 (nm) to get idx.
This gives 1.14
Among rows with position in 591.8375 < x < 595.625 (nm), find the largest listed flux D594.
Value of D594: 6.189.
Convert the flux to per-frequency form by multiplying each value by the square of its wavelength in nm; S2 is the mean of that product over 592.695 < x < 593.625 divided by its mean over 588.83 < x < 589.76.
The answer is 1.30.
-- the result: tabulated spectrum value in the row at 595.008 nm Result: 4.934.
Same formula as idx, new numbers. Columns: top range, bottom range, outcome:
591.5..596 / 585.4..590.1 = 1.05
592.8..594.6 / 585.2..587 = 1.14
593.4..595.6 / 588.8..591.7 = 1.10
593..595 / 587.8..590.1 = 1.13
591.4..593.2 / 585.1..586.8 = 1.10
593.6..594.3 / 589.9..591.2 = 1.09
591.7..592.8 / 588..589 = 1.04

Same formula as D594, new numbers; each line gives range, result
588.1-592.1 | 5.494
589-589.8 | 4.493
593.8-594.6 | 5.468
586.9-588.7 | 5.934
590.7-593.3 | 5.848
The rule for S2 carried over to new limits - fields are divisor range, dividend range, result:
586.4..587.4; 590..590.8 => 0.95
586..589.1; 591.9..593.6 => 1.08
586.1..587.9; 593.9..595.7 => 0.97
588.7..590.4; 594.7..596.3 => 1.07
